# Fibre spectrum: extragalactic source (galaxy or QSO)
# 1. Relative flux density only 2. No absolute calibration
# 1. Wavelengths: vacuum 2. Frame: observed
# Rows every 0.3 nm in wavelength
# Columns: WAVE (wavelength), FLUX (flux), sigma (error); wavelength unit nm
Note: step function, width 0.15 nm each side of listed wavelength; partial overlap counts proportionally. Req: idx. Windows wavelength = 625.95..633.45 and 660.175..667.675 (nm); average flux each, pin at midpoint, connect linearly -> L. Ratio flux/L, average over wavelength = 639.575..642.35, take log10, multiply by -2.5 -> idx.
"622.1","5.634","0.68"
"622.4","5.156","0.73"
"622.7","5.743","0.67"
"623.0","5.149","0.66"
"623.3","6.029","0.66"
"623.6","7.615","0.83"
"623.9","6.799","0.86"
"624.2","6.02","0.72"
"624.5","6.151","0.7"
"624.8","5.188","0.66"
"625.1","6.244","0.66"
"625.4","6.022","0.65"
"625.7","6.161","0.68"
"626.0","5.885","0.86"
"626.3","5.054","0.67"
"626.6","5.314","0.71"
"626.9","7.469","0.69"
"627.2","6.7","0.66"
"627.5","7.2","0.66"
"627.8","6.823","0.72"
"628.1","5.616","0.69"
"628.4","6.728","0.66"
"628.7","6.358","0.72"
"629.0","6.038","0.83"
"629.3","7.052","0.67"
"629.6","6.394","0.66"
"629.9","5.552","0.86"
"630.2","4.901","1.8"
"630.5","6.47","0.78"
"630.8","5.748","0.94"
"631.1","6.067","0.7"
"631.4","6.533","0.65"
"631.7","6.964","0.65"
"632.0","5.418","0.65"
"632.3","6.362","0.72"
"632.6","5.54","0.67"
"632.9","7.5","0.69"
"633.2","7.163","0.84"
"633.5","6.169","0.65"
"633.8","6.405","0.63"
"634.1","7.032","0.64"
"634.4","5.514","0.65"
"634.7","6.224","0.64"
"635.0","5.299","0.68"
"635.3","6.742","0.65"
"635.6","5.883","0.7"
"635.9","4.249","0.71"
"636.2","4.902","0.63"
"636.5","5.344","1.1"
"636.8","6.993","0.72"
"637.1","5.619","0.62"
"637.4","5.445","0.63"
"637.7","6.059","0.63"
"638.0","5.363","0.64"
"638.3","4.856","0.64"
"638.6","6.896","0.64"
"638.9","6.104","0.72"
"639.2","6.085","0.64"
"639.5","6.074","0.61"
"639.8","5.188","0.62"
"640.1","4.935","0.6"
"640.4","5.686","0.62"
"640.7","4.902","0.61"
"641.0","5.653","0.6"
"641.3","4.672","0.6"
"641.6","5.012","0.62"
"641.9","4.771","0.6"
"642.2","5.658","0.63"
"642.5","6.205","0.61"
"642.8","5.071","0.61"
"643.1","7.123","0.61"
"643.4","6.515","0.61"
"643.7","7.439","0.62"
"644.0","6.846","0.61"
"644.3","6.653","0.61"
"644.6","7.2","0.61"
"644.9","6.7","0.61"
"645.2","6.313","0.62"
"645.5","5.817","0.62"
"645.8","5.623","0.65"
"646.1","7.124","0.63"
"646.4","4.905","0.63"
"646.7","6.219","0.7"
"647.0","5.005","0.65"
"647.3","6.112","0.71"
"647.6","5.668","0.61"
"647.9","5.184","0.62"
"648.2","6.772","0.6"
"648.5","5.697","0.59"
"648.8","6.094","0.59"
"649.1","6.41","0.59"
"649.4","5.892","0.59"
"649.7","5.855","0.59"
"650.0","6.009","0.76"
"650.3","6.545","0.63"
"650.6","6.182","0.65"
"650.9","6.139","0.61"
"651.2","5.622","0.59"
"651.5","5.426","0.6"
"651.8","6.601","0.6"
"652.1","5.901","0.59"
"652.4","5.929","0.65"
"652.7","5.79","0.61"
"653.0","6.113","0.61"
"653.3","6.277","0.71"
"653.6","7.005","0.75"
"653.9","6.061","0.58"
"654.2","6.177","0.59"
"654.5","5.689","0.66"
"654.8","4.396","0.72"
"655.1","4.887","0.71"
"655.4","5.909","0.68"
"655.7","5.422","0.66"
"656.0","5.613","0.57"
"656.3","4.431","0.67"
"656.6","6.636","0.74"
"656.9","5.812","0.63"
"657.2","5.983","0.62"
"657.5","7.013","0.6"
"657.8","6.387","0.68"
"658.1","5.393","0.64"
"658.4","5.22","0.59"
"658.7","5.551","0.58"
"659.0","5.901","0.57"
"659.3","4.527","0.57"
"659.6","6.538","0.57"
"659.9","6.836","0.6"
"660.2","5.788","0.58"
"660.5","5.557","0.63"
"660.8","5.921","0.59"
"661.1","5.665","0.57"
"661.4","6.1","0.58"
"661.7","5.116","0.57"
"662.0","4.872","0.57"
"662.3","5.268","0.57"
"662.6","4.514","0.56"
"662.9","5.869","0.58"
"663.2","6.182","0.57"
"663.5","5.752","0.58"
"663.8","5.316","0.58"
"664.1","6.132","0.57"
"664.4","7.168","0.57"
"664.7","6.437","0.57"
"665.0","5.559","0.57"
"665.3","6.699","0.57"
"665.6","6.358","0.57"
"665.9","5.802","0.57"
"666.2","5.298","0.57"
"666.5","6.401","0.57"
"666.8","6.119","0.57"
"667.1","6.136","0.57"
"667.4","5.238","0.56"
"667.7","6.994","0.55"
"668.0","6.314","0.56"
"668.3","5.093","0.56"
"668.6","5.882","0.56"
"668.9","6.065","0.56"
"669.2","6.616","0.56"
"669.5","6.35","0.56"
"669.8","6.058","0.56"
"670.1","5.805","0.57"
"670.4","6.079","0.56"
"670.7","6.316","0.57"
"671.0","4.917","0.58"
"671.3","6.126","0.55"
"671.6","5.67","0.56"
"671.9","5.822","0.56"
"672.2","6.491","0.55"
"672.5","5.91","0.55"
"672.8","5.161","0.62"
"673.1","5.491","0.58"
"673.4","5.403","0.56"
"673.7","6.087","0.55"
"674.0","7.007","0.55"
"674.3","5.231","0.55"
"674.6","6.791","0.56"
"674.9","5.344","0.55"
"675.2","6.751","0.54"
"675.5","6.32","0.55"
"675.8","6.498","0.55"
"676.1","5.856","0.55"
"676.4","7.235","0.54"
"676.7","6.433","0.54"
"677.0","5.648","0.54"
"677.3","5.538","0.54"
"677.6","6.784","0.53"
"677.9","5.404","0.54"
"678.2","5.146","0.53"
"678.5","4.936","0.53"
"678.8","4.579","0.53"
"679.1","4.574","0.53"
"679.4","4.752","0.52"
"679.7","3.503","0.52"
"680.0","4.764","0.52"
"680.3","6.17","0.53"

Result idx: 0.18 mag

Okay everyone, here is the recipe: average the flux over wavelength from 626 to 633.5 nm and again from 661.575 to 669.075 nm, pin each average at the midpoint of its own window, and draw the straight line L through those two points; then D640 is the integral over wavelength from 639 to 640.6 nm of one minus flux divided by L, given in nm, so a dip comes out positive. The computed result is 0.149 nm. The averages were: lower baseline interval 6.28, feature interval 5.59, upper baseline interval 5.87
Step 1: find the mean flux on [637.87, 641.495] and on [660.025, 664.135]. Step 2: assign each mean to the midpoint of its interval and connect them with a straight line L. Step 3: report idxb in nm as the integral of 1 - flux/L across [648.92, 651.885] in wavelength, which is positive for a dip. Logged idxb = -0.272 nm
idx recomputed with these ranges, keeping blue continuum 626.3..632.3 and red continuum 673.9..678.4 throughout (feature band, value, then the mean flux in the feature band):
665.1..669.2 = 0.02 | 6.05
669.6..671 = 0.03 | 5.95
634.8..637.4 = 0.11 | 5.63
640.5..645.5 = 0.03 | 6.04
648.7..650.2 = 0.02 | 6.07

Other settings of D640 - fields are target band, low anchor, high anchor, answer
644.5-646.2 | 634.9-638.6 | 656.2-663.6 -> -0.229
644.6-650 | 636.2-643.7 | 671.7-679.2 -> -0.253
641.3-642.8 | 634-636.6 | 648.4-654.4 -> 0.139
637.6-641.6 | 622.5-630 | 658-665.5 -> 0.327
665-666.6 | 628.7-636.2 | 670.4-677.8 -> -0.001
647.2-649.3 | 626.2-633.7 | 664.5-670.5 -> 0.068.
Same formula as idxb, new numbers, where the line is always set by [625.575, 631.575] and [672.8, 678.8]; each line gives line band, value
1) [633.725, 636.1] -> 0.11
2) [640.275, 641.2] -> 0.12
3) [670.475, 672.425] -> 0.02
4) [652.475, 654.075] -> -0.04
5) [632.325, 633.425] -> -0.08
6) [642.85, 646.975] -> -0.21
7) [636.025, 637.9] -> 0.14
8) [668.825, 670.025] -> -0.06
